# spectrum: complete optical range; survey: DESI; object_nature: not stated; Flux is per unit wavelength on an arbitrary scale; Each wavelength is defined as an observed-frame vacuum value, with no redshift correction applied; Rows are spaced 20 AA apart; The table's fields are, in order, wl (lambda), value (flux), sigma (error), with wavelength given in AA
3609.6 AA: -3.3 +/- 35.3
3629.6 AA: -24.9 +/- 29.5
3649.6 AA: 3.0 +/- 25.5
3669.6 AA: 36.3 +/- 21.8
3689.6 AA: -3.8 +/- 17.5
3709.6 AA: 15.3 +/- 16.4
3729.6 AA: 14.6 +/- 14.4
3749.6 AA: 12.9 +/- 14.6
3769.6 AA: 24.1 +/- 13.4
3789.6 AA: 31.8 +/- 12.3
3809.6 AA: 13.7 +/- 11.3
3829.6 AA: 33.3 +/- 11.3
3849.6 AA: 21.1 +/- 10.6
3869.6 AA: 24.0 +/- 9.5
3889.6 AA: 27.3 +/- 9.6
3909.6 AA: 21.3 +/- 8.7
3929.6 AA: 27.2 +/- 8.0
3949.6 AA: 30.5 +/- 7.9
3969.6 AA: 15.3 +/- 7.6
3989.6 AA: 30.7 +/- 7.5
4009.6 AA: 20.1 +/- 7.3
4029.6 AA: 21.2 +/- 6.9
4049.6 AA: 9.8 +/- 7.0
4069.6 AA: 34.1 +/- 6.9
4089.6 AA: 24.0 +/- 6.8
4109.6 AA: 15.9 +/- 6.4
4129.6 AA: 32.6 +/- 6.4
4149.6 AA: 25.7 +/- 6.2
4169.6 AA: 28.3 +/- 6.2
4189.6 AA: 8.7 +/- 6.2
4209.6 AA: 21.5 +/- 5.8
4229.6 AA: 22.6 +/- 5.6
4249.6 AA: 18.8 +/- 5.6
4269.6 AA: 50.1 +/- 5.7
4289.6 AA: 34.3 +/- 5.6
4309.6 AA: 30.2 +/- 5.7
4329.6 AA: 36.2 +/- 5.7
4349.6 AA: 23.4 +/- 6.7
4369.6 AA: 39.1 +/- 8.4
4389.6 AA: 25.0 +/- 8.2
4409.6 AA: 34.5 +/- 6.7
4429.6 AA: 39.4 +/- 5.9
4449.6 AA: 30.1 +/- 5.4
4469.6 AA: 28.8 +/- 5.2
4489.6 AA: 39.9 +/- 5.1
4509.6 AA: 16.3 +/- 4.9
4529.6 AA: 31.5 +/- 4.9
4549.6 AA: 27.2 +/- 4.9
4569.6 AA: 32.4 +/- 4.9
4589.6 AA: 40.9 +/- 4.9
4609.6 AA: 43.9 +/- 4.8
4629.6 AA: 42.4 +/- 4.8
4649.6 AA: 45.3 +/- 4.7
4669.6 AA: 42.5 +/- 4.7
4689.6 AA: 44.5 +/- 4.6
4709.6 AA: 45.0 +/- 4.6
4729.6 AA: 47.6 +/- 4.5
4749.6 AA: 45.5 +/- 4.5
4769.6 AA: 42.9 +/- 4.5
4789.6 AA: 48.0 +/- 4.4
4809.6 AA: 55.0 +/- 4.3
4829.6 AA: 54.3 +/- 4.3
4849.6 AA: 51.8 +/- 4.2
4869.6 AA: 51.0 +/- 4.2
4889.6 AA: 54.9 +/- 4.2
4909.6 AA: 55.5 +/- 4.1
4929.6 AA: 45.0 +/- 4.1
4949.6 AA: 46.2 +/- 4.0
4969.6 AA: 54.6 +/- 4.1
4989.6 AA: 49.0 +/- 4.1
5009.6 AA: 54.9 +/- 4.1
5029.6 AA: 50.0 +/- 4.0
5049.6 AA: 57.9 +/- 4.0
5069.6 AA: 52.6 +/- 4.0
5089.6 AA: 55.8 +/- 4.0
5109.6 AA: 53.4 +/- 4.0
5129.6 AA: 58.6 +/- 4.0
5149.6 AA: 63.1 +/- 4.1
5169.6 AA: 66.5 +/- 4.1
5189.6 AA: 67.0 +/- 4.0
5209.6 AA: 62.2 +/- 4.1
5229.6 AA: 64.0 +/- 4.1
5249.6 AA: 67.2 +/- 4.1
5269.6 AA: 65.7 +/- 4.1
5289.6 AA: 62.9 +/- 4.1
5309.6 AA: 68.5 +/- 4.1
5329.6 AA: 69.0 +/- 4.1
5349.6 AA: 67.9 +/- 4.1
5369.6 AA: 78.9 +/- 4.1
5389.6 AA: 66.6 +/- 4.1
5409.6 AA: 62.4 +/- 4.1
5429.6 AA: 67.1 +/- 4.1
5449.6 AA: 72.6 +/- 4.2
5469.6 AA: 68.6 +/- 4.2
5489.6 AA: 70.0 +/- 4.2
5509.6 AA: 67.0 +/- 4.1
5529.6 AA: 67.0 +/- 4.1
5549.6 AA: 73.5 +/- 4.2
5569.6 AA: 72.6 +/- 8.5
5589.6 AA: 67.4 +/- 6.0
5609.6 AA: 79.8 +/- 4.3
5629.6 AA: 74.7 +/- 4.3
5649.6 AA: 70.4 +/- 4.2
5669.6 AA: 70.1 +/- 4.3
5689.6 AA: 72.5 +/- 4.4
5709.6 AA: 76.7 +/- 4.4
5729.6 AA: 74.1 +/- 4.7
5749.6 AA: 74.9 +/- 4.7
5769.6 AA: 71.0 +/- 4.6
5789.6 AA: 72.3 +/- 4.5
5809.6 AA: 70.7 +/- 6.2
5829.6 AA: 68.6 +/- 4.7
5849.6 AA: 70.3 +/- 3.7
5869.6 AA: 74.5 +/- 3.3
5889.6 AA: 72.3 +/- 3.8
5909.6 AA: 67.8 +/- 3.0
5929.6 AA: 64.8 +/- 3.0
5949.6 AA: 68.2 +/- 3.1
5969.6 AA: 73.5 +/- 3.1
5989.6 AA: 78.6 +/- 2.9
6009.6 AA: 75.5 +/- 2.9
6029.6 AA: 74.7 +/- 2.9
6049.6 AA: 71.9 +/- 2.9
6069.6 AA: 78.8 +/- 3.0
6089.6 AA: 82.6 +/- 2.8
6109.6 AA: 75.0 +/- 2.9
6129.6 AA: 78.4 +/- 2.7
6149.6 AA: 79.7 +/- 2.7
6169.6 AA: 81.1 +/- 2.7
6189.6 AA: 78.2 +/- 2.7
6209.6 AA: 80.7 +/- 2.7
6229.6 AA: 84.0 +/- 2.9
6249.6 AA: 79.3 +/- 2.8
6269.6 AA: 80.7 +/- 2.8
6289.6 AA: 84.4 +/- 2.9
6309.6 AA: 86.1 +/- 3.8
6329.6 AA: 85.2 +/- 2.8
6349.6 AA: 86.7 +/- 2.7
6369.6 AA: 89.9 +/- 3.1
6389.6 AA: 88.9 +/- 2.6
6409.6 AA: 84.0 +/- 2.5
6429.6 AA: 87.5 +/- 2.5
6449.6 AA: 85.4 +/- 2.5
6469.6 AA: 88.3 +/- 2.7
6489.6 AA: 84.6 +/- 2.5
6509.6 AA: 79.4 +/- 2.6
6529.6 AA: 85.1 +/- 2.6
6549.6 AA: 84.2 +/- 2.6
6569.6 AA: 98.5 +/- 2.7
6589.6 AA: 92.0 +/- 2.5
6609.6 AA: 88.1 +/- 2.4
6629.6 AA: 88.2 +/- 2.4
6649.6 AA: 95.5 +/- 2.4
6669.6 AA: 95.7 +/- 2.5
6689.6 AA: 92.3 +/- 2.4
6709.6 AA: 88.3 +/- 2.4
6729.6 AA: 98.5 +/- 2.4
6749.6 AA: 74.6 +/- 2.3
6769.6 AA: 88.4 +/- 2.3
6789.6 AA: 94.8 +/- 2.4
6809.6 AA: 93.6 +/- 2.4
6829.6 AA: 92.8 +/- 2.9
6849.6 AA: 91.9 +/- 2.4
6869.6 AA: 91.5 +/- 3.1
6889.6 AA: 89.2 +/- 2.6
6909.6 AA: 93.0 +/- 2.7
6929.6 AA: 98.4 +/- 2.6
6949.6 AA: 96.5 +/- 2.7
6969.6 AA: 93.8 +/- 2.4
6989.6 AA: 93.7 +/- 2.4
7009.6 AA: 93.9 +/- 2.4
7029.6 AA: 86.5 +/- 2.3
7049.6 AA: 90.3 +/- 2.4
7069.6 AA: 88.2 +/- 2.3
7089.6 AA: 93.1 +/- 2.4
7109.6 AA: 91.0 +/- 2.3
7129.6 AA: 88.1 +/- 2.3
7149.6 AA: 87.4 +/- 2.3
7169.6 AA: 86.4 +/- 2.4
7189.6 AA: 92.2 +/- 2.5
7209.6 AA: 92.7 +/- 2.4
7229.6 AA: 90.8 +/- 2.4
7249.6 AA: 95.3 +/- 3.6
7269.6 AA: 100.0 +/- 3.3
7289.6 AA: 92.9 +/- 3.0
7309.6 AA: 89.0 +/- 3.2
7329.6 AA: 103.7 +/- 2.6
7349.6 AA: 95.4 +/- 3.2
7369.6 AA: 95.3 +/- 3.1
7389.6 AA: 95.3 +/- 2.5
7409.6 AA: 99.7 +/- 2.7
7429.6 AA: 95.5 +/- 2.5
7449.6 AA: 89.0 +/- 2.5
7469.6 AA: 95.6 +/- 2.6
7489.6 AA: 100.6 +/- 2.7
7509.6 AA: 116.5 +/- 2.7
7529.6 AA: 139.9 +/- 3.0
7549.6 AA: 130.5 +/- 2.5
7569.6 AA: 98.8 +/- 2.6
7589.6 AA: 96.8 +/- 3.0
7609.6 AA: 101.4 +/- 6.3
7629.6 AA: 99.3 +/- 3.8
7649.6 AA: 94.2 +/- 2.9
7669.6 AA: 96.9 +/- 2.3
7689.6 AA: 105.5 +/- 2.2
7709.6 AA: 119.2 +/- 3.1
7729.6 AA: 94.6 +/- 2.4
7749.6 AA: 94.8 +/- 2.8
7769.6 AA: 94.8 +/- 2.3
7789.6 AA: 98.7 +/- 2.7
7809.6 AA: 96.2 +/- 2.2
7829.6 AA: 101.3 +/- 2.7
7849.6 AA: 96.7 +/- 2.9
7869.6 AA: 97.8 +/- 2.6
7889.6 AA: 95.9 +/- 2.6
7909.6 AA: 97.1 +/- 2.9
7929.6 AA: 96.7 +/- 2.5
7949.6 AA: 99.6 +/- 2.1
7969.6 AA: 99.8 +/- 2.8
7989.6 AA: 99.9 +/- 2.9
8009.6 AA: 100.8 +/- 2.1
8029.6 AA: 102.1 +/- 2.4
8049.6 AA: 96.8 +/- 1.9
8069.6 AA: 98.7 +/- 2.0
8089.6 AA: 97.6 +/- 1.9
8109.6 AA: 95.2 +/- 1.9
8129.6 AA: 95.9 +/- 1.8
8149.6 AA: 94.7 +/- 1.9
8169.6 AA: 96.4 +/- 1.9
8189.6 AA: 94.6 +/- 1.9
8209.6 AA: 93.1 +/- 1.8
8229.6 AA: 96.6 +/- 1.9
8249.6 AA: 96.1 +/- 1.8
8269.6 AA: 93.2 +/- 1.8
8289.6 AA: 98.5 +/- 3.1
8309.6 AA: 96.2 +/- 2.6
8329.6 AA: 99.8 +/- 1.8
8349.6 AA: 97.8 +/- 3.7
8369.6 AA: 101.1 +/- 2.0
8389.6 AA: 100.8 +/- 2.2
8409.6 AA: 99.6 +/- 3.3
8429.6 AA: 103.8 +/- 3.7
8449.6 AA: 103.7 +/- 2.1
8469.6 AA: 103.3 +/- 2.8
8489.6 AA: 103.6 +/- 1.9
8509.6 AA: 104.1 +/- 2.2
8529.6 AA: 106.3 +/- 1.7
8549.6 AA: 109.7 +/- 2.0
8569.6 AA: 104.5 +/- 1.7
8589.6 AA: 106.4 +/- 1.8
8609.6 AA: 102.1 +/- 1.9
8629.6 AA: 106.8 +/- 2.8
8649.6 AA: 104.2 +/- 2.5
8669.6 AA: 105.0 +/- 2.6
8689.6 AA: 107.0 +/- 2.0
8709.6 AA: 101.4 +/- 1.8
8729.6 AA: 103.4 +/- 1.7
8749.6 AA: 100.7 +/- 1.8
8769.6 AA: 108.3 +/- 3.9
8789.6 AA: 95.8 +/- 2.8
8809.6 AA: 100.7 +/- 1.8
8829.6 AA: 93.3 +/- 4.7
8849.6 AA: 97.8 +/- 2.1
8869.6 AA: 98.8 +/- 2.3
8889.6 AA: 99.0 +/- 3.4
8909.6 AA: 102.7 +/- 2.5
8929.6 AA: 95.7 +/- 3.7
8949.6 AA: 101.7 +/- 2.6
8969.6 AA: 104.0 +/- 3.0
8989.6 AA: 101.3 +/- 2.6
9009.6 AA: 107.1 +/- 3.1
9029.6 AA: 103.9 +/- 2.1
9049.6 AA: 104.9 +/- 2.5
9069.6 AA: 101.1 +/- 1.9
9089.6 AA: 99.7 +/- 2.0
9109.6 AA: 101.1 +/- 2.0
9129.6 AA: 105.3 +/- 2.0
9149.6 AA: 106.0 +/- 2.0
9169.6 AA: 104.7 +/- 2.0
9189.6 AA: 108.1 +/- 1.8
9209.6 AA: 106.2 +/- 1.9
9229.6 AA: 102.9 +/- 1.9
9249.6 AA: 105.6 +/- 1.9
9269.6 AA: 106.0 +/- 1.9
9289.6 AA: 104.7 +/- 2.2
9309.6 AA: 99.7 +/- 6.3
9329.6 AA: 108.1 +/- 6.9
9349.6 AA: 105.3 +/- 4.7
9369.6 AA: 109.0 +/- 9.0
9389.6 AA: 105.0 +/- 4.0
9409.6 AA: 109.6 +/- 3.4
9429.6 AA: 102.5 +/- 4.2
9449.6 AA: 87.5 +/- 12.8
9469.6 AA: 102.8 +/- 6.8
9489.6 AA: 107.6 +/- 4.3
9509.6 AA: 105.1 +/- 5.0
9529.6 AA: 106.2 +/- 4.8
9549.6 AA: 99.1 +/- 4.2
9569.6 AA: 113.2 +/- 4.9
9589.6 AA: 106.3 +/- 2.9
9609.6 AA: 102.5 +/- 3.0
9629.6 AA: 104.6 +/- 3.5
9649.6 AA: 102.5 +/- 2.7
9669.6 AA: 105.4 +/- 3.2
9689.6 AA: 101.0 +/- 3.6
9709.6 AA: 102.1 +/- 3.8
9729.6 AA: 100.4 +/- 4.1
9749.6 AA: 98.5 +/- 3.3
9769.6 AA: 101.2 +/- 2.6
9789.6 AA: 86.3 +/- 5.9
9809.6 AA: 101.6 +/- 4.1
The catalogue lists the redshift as 0.146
